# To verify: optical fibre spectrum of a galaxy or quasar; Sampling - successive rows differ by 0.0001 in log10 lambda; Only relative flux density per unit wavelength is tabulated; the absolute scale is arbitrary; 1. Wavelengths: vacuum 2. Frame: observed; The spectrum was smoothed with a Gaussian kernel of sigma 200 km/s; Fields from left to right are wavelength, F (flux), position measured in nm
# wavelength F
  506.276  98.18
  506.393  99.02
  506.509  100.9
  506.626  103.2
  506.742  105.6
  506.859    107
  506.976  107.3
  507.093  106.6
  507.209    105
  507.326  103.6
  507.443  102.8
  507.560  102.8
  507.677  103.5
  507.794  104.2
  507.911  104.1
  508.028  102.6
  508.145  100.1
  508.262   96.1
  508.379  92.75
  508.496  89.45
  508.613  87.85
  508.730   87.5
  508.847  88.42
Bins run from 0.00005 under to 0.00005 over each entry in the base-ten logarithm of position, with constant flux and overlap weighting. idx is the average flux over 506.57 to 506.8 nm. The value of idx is 105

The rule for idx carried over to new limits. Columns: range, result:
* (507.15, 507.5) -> 104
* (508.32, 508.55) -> 91.2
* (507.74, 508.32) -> 101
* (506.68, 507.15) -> 107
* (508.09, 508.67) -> 93.3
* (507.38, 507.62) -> 103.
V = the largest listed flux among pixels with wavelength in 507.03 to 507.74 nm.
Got 106.6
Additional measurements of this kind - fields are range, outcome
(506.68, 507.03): 107.3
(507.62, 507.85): 104.2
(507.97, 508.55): 102.6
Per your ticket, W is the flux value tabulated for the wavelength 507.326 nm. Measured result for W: 103.6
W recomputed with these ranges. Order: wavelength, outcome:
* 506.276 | 98.18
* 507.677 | 103.5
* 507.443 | 102.8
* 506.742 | 105.6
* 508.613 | 87.85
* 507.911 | 104.1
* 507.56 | 102.8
